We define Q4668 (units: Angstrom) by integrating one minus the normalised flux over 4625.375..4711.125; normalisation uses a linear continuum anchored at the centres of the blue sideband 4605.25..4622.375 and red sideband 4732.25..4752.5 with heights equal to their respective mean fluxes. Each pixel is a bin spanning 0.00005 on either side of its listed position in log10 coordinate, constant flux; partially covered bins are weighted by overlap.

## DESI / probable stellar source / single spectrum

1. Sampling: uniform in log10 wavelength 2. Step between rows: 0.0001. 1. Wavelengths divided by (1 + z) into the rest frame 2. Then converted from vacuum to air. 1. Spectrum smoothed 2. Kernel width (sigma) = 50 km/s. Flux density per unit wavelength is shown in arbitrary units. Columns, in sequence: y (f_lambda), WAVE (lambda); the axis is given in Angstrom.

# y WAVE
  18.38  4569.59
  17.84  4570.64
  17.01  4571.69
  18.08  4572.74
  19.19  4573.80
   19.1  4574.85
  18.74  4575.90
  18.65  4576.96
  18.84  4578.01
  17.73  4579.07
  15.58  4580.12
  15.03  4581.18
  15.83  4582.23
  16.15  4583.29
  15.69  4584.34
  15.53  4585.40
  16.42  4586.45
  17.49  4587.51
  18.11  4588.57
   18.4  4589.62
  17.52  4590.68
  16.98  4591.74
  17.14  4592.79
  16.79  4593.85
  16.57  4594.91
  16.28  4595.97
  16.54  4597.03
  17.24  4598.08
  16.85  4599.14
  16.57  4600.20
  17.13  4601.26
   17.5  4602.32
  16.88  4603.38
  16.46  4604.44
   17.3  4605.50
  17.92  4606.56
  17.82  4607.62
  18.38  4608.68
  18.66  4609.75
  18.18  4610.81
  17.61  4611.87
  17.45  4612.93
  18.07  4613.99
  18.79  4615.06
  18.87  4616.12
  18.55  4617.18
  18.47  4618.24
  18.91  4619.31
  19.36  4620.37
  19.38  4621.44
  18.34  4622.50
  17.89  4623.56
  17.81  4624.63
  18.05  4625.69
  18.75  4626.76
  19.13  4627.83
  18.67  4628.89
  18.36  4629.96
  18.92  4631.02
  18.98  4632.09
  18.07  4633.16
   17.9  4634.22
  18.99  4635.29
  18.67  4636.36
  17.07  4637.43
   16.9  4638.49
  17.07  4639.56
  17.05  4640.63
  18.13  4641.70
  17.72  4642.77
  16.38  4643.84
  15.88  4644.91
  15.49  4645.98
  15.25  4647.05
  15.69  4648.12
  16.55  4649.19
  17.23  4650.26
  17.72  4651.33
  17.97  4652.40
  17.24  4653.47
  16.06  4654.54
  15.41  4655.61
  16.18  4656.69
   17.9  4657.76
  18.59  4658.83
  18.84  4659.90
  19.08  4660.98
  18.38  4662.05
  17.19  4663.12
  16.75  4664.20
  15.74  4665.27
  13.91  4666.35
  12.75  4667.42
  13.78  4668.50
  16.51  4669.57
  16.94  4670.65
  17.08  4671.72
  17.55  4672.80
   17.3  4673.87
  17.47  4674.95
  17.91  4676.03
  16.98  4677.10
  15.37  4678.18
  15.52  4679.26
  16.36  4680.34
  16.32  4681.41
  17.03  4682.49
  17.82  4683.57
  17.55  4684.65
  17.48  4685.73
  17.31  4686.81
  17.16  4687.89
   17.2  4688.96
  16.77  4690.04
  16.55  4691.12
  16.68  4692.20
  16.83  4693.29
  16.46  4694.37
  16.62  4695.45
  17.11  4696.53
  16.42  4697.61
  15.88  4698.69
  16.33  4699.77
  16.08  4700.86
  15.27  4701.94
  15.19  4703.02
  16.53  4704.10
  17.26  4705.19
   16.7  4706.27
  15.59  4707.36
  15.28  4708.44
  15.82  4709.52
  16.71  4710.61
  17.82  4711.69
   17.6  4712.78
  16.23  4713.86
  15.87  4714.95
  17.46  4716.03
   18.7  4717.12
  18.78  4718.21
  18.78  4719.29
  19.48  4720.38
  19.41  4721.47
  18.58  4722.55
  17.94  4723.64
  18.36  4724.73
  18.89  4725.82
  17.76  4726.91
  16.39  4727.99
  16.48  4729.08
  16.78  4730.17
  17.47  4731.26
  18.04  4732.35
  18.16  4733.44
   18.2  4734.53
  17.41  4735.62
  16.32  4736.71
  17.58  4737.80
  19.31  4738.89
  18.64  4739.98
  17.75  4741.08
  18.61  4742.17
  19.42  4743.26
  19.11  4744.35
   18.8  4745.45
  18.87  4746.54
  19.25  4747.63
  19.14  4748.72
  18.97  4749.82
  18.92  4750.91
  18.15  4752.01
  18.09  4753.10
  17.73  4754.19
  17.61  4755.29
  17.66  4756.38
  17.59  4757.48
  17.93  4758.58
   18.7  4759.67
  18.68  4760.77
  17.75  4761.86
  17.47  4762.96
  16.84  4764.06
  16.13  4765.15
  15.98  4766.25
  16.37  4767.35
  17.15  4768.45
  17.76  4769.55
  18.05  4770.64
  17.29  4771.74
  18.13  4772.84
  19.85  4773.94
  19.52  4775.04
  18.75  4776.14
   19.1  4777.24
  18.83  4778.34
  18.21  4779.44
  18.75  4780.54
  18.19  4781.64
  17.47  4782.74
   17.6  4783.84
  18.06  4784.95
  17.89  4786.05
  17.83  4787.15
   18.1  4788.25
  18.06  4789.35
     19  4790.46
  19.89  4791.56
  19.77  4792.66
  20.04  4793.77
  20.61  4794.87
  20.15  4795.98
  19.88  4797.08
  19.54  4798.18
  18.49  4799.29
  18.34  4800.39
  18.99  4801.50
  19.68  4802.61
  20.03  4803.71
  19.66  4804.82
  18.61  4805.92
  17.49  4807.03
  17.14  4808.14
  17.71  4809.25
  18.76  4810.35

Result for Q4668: 7.0 Angstrom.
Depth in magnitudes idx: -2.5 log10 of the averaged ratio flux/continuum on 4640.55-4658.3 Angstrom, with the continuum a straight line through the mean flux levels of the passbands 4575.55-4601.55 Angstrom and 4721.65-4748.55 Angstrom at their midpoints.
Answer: 0.047 mag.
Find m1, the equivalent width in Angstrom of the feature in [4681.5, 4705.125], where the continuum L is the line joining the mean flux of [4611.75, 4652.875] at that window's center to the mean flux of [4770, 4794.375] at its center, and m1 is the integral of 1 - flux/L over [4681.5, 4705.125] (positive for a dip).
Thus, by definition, 1.9 Angstrom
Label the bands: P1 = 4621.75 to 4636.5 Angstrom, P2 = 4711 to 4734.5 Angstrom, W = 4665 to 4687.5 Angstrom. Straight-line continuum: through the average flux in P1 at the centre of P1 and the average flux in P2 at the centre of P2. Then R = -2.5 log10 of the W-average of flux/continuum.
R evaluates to 0.11 mag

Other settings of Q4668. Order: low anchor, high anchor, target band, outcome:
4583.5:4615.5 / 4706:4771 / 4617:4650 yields -0.8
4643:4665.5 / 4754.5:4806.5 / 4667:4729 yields 2.0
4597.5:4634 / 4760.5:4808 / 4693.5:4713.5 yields 2.1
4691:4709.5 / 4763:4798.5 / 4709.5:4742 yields -1.7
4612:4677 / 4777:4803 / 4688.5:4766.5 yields 3.1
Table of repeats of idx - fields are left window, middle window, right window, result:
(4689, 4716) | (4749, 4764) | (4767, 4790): -0.02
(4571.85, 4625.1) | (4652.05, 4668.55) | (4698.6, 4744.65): 0.05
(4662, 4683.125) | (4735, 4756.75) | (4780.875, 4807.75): -0.03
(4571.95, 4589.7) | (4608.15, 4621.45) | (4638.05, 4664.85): -0.08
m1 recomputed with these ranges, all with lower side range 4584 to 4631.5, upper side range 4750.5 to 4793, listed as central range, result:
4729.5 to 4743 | 0.1 Angstrom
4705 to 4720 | 0.7 Angstrom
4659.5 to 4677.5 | 1.2 Angstrom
